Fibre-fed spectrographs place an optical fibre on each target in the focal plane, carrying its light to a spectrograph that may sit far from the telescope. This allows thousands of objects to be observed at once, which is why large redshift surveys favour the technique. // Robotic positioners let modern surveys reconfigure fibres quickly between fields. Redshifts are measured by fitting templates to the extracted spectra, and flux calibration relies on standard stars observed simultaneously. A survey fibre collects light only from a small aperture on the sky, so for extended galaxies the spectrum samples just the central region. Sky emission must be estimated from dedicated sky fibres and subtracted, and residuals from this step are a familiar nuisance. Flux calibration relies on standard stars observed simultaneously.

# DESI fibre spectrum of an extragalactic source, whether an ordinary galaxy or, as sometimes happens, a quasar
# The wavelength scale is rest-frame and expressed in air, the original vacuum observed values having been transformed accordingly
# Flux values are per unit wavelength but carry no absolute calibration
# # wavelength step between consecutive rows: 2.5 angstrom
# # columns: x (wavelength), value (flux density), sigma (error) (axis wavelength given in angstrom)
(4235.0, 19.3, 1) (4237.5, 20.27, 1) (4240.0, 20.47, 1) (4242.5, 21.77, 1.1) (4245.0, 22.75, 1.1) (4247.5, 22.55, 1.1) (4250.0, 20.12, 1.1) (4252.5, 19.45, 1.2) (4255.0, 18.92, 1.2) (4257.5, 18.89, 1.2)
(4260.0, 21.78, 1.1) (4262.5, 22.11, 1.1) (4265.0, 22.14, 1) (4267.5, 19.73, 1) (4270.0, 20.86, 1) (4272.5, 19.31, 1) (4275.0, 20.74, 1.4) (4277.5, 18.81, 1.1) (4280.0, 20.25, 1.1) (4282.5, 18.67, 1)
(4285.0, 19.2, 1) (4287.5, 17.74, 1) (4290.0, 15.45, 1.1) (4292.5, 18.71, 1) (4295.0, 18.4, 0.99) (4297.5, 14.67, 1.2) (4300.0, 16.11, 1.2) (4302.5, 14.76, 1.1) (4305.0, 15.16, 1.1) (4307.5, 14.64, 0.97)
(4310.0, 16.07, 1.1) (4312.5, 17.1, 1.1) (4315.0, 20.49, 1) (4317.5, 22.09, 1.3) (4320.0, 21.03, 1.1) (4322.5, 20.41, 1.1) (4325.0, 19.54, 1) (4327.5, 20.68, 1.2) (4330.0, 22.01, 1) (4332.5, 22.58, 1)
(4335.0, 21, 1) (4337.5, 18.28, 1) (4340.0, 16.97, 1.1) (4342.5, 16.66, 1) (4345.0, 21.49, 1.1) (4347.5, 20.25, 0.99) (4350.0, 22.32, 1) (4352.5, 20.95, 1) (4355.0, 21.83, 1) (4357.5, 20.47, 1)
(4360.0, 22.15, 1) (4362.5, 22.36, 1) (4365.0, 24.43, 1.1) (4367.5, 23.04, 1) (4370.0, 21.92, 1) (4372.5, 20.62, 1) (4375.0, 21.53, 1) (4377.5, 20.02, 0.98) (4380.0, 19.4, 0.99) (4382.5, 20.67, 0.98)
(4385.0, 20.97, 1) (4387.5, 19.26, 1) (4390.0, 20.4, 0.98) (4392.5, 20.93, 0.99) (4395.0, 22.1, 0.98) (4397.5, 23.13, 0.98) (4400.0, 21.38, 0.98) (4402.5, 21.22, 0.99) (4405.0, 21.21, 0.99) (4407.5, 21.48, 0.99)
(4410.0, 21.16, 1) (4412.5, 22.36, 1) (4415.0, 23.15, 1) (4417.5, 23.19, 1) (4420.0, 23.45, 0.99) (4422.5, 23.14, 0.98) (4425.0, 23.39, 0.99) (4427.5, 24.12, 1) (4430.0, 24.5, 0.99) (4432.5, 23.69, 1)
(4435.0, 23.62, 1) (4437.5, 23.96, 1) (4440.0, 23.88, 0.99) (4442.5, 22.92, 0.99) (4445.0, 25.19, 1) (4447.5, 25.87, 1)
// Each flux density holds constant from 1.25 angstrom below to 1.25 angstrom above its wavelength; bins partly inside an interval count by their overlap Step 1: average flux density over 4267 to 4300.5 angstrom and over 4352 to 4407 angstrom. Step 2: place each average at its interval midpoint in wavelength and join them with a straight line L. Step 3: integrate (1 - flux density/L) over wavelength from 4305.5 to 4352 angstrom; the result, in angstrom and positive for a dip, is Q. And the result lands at 0.62 angstrom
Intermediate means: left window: 18.5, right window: 21.4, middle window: 19.6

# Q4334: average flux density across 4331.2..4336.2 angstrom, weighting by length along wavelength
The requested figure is 21.8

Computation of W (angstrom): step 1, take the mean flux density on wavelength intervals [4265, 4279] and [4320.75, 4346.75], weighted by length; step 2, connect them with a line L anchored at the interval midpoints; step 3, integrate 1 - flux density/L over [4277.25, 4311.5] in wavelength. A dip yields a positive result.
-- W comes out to 5.2 angstrom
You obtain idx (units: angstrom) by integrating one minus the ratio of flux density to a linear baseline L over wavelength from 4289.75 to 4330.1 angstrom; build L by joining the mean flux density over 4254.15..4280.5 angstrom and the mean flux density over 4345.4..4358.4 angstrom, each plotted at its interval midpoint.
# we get 5.4 angstrom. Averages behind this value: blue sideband 20.3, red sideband 21.2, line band 18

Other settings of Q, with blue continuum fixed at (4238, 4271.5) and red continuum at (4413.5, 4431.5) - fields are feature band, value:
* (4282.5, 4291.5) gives 1.6 angstrom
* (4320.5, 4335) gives 0.7 angstrom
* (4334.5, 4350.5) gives 2.1 angstrom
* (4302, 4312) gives 2.9 angstrom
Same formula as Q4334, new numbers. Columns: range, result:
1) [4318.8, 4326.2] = 20.3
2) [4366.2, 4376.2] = 21.8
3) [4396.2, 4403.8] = 21.9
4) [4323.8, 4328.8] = 20.1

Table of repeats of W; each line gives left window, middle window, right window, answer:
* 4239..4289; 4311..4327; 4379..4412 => 0.4 angstrom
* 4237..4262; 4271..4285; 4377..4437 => 1.0 angstrom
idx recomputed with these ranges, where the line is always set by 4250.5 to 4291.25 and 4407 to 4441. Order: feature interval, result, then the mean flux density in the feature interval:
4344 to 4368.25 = -0.29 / 21.9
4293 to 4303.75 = 2.18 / 16.2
